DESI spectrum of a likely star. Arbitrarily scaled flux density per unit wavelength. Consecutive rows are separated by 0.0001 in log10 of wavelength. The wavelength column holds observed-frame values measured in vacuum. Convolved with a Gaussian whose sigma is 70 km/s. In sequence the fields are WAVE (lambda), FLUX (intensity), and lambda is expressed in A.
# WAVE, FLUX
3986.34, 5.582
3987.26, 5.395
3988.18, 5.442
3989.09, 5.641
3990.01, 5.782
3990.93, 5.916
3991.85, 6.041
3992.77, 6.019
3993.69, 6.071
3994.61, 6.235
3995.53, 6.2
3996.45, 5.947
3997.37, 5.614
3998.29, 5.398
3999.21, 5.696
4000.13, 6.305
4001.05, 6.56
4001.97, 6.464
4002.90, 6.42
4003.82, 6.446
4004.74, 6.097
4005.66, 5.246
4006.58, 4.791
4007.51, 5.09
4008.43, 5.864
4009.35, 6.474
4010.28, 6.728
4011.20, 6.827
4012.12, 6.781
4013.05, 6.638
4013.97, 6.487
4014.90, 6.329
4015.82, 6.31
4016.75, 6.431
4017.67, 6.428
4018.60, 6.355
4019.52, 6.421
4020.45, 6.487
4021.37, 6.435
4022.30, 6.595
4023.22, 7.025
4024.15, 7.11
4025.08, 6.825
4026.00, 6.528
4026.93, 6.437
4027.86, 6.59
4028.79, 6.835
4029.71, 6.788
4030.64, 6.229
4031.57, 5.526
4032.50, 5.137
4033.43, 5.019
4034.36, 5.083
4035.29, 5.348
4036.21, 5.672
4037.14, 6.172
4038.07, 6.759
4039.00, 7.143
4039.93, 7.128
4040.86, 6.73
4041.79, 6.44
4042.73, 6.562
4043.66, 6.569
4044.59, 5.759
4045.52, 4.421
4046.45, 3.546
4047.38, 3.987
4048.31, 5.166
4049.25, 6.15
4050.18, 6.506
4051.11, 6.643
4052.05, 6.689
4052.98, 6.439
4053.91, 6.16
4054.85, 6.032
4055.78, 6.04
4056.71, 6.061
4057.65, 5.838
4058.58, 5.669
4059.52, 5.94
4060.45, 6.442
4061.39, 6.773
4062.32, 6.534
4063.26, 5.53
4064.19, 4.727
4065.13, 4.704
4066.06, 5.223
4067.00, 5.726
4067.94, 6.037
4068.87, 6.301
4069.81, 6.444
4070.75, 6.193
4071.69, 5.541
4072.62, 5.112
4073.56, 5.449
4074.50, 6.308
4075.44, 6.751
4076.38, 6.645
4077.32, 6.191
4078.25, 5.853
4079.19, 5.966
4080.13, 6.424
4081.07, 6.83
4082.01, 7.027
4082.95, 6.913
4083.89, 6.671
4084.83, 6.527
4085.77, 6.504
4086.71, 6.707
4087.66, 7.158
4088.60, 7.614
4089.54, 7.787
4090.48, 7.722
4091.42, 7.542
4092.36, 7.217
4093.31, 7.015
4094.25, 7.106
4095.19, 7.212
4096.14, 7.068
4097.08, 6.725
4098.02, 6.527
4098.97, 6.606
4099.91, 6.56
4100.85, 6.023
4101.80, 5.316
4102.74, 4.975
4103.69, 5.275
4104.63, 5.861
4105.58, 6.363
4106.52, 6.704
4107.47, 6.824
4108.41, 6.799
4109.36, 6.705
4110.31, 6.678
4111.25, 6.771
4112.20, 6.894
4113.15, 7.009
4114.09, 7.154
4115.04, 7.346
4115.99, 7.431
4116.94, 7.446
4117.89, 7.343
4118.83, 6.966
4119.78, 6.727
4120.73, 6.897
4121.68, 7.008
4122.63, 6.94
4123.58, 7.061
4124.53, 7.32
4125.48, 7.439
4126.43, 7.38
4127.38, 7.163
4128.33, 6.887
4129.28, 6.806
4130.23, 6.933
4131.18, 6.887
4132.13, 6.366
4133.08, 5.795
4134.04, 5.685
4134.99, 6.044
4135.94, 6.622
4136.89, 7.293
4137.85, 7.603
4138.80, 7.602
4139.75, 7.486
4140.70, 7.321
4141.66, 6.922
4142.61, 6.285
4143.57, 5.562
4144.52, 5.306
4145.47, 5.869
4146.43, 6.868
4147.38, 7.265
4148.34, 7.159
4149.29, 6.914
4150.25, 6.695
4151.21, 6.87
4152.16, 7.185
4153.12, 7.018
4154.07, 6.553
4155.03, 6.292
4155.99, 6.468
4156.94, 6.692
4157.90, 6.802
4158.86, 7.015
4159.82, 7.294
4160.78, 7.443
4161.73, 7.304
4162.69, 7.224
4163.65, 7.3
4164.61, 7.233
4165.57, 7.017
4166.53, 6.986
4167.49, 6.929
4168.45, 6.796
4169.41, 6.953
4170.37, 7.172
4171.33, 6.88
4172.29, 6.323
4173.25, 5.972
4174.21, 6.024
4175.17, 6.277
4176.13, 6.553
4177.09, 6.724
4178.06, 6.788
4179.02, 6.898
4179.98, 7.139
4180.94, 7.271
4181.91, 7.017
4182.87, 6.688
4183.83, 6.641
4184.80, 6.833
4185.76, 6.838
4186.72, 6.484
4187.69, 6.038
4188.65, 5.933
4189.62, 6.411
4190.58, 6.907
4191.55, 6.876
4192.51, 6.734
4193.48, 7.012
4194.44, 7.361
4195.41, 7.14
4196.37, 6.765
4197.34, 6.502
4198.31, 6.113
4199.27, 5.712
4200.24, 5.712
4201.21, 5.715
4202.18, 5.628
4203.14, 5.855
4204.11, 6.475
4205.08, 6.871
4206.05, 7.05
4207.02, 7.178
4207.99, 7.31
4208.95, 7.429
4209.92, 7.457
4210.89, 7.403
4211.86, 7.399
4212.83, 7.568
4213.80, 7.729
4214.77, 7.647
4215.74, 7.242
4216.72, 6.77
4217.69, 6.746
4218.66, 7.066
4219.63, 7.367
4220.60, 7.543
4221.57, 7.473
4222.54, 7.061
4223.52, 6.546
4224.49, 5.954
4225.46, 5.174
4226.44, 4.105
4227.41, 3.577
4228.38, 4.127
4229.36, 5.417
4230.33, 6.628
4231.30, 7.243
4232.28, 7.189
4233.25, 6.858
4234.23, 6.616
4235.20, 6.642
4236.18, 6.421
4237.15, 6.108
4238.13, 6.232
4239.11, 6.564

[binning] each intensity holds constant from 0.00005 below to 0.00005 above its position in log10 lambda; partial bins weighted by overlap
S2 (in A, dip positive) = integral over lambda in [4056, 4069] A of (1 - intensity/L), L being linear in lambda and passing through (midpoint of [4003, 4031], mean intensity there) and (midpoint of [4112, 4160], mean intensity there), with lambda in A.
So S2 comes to 1.5 A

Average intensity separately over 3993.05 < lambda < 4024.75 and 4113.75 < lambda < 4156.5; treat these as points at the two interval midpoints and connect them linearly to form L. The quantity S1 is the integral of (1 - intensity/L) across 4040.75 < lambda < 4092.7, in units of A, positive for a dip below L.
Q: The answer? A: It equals 2.7 A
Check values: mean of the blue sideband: 6.25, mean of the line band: 6.18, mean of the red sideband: 6.85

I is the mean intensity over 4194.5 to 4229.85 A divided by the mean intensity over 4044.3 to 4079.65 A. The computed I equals 1.1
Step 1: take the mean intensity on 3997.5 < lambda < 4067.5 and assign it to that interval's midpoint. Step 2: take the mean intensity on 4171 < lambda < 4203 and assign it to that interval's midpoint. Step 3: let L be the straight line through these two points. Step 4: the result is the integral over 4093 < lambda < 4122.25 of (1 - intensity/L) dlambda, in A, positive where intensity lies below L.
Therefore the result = -1.8 A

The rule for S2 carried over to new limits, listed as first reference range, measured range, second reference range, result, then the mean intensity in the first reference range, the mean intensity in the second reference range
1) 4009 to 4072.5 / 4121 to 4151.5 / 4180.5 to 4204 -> -2.1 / 6.12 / 6.51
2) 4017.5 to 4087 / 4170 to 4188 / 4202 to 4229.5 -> -0.4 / 6.12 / 6.62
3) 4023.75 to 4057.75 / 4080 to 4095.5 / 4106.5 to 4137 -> -1.3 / 6.06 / 6.89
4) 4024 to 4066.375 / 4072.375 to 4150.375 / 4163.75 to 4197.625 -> -4.5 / 5.99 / 6.75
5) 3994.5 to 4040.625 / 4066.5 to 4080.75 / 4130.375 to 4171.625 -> 0.9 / 6.23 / 6.81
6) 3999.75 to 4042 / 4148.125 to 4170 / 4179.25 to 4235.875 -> -1.4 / 6.29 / 6.62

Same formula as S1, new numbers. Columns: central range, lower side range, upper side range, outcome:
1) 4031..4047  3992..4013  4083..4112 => 1.2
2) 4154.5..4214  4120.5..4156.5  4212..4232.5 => -1.4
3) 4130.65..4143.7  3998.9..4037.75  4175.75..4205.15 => -0.5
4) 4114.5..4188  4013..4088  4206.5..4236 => -4.3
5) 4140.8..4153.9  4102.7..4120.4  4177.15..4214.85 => 0.2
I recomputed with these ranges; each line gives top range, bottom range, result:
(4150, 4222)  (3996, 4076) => 1.13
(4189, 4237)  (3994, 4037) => 1.07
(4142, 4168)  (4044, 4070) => 1.18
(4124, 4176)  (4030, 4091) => 1.11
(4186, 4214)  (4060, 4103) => 1.05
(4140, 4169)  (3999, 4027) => 1.08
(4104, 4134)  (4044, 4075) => 1.19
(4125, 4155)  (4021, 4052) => 1.11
